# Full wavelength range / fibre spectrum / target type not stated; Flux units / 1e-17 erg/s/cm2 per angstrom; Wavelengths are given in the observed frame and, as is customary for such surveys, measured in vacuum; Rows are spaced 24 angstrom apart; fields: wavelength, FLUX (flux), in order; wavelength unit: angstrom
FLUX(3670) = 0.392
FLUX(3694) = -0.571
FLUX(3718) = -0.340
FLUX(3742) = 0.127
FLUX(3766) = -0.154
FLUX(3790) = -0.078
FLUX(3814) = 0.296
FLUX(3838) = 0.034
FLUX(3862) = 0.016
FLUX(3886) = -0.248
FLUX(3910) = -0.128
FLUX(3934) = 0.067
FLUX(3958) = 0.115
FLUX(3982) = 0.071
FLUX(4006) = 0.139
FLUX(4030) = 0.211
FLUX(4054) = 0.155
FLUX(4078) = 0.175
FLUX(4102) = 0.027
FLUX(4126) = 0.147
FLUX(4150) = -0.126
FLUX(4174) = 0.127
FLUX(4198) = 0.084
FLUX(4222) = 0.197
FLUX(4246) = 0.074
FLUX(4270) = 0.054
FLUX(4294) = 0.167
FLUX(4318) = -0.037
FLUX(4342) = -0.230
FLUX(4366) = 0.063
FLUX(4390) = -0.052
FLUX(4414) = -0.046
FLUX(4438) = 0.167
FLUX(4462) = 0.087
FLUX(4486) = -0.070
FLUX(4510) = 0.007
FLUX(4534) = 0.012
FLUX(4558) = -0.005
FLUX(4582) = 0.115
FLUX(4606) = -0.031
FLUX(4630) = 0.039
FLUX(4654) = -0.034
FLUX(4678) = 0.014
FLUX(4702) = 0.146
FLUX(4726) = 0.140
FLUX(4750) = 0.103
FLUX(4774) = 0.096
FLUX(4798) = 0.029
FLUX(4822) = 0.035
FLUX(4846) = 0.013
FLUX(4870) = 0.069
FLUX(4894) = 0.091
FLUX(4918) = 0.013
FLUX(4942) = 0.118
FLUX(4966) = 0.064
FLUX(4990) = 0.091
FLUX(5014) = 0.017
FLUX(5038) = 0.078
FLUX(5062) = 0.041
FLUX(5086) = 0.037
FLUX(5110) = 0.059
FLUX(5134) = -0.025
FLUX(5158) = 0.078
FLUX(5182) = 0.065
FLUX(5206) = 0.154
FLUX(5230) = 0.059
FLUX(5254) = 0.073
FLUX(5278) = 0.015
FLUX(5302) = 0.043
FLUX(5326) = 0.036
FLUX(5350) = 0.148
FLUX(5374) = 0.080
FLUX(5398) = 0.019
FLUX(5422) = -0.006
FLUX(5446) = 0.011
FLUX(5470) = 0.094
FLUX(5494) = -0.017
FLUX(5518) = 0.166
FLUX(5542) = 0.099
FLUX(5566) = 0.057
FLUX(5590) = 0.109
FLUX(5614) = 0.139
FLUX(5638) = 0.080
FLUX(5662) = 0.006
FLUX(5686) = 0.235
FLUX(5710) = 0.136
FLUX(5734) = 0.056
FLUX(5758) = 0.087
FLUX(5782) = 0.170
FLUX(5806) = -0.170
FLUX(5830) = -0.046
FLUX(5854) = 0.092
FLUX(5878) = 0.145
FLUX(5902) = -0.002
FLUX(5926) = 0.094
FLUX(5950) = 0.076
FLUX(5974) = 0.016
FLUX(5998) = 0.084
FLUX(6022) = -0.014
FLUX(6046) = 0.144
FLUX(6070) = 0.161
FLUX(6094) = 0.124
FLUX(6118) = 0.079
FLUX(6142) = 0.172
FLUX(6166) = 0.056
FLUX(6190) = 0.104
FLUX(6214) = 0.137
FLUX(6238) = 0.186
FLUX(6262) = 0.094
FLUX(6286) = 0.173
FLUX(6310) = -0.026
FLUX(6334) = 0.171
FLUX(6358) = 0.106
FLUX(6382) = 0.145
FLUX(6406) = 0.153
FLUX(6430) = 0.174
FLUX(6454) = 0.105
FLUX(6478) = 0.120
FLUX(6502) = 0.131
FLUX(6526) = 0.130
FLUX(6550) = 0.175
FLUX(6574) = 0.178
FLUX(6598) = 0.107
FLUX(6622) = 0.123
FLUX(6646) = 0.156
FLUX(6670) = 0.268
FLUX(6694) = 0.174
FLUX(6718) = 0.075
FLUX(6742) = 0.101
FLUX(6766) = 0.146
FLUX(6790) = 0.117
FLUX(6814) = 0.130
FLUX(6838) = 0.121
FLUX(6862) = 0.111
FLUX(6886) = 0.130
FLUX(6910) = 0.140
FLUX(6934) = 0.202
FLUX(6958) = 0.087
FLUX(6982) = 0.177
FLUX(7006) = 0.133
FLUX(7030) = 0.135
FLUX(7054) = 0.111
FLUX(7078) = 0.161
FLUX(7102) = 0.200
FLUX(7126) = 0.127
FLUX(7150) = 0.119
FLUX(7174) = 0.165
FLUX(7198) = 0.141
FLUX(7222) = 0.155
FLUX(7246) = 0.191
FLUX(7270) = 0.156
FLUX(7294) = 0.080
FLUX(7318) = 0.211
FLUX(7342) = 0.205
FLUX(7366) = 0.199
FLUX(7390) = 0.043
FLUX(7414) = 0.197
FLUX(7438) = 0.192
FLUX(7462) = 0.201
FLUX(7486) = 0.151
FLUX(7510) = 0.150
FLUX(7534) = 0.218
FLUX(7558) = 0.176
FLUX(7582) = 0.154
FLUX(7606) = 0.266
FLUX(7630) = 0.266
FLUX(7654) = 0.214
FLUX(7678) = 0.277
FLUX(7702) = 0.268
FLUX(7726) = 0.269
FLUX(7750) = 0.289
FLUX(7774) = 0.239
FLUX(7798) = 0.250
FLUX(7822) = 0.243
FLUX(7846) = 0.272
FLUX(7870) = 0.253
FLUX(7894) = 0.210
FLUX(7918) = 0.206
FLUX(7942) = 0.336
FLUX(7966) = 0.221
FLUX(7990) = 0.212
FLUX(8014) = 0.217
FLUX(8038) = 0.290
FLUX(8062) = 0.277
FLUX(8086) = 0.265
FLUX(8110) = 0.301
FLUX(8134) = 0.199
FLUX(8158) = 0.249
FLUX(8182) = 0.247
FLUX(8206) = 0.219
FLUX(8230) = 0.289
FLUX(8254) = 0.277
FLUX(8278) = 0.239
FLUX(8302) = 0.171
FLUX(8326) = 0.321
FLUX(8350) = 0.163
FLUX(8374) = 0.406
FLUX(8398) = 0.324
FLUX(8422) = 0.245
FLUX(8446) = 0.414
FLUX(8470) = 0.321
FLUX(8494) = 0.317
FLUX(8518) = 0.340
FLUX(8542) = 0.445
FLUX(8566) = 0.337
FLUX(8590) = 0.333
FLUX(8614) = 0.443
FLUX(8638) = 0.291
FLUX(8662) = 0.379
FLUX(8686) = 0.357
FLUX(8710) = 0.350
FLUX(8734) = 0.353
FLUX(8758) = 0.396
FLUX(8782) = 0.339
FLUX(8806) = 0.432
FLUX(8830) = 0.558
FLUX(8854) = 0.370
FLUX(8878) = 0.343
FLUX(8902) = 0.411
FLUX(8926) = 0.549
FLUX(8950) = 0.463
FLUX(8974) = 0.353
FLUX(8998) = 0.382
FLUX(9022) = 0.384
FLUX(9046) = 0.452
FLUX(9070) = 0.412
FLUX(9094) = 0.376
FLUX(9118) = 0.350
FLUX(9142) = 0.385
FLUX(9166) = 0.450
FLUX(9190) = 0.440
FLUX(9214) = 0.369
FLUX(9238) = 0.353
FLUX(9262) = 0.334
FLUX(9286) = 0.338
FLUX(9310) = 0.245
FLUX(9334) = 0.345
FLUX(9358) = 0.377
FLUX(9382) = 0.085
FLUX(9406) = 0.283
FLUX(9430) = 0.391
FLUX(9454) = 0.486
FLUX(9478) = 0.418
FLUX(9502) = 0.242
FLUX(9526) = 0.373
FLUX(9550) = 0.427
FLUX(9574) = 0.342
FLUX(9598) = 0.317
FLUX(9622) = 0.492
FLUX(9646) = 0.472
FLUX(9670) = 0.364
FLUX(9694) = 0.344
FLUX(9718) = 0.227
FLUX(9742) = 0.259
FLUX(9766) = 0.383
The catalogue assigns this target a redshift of 0.91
